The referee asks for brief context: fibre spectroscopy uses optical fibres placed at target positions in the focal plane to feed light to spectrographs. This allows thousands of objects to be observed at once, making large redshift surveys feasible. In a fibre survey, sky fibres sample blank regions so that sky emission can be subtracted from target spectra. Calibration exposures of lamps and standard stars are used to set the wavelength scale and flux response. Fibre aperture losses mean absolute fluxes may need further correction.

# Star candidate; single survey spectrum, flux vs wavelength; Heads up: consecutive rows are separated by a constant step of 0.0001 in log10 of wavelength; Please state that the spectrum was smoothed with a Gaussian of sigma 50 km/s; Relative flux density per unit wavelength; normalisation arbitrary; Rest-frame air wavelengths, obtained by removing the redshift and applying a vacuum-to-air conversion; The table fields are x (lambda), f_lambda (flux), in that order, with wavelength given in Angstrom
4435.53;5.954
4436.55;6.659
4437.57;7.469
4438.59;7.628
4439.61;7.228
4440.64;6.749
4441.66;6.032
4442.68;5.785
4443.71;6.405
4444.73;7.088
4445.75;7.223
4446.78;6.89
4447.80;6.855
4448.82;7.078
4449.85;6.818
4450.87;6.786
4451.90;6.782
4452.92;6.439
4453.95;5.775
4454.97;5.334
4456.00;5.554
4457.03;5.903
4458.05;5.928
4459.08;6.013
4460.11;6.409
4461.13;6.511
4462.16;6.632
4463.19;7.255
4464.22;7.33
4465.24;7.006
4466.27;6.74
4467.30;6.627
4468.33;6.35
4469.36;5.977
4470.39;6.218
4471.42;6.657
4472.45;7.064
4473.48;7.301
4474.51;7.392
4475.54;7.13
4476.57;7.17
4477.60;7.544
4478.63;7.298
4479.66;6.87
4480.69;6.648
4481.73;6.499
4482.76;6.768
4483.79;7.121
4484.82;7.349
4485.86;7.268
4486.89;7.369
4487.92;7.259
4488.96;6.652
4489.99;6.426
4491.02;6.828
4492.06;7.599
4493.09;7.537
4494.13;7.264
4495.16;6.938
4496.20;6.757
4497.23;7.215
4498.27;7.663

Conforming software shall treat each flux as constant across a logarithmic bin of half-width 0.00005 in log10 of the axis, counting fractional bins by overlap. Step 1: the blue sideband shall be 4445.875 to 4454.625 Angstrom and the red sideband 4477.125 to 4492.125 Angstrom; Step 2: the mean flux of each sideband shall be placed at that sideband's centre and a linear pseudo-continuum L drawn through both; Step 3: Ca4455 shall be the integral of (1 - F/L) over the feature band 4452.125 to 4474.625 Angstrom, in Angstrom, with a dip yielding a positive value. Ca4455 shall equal 1.15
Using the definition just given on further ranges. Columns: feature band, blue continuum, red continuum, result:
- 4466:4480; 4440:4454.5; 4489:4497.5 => 0.0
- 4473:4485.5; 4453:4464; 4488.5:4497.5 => -0.8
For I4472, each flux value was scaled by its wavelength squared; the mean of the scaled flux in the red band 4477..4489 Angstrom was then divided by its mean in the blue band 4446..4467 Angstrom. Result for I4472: 1.10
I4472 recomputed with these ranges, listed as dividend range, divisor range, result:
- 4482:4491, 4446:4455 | 1.08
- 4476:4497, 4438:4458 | 1.10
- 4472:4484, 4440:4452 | 1.07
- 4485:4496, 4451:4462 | 1.18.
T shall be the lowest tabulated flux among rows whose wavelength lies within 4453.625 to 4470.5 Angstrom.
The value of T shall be 5.334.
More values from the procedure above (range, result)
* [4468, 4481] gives 5.977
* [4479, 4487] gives 6.499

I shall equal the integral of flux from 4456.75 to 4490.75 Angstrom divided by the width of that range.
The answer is 6.82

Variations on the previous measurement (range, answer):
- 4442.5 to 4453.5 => 6.76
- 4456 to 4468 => 6.53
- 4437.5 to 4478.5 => 6.67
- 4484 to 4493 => 7.12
